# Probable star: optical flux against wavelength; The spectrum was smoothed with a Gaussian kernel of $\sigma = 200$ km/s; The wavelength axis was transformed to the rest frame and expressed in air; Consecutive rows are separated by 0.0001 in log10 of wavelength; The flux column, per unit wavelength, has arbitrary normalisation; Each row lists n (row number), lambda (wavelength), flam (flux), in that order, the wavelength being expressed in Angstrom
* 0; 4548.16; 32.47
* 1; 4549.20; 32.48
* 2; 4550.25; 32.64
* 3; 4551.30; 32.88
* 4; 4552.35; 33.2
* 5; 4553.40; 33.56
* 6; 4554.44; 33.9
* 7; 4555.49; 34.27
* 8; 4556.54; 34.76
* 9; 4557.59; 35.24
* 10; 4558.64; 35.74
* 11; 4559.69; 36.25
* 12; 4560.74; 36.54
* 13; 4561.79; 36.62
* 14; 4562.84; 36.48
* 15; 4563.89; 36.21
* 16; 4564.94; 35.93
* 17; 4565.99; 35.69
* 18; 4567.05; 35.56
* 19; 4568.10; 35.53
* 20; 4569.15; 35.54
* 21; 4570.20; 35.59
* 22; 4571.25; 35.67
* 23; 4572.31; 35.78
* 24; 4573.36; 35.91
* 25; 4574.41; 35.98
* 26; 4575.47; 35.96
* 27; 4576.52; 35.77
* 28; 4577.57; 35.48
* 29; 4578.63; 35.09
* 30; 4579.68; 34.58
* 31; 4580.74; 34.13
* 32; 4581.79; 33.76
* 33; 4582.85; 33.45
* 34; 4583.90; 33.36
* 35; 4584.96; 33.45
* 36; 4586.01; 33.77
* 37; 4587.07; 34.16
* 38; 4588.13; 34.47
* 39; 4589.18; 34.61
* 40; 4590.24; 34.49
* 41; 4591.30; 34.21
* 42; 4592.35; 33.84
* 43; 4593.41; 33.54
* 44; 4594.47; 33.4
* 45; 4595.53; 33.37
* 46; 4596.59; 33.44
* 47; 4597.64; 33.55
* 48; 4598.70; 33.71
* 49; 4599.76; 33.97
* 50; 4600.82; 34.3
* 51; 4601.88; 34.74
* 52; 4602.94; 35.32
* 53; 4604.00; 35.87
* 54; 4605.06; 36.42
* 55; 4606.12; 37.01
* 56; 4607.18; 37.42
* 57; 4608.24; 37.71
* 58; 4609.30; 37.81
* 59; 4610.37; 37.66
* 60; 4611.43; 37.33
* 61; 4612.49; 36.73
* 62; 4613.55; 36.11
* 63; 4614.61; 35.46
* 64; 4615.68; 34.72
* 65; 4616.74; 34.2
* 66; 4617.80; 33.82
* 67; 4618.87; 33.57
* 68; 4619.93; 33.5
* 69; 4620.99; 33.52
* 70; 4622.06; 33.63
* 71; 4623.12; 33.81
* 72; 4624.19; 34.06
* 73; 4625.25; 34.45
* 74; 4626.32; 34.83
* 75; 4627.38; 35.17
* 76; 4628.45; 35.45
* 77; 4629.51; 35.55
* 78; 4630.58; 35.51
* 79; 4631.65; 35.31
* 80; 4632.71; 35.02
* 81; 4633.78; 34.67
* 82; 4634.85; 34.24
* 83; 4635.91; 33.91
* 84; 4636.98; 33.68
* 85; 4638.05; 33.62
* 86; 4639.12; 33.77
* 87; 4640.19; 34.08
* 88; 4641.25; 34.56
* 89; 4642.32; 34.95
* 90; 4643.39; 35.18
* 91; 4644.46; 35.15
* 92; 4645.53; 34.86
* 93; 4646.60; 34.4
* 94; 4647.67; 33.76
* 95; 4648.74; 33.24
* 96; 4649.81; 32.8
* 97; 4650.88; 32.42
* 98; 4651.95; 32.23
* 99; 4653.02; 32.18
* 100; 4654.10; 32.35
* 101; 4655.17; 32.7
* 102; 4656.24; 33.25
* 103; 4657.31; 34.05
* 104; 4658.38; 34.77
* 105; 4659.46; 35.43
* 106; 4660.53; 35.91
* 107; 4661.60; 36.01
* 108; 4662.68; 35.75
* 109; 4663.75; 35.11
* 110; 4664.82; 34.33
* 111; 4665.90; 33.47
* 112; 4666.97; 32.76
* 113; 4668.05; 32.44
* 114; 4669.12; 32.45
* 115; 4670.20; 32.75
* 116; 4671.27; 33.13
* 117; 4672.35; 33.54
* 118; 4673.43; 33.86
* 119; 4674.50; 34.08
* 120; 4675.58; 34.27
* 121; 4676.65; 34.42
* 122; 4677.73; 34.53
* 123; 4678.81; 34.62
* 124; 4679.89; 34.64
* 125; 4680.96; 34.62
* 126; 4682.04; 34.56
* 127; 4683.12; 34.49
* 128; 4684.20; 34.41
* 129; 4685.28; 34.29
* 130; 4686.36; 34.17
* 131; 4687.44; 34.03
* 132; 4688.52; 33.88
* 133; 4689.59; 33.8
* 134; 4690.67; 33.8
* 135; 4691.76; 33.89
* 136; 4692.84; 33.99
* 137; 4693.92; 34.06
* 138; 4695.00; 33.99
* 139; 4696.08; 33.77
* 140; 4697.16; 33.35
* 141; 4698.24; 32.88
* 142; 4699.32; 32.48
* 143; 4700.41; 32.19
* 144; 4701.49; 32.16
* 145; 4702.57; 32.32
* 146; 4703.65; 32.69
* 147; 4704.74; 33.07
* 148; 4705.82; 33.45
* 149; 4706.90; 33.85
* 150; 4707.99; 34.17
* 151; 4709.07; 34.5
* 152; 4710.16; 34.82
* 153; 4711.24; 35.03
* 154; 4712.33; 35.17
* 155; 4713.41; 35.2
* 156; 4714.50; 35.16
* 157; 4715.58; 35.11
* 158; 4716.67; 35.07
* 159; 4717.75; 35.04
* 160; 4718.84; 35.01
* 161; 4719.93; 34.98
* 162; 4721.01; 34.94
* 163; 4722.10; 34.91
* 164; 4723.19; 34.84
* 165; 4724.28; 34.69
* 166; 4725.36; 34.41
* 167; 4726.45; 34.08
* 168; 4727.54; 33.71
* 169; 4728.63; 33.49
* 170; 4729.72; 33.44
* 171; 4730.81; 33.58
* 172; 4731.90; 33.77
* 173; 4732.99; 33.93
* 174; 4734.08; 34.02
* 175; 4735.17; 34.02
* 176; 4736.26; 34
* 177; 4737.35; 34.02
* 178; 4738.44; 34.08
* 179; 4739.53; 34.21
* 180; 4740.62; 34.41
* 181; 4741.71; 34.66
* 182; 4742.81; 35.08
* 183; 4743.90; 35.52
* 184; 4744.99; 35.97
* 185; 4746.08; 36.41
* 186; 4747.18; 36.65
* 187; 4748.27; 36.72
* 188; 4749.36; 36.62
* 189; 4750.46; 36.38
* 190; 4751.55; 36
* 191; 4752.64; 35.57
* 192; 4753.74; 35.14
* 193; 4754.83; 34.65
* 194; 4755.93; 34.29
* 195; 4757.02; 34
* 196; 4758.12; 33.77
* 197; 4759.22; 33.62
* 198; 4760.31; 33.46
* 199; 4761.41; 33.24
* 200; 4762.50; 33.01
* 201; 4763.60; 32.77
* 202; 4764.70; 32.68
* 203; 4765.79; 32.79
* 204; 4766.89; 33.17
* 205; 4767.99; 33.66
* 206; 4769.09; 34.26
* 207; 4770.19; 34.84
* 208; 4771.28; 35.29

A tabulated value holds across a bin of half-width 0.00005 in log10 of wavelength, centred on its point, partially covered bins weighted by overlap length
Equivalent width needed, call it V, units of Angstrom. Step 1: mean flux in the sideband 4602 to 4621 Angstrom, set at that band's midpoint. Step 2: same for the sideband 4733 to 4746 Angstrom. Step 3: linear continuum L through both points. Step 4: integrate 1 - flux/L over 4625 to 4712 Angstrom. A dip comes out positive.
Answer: 3.2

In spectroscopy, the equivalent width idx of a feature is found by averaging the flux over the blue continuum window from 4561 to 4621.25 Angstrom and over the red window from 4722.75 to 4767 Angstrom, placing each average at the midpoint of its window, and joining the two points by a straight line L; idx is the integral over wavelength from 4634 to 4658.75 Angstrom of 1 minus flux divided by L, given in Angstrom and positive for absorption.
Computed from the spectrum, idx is 0.8 Angstrom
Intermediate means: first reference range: 35.1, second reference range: 34.4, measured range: 33.8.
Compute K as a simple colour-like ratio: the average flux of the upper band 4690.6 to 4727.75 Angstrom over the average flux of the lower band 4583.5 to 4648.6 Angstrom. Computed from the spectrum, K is 0.98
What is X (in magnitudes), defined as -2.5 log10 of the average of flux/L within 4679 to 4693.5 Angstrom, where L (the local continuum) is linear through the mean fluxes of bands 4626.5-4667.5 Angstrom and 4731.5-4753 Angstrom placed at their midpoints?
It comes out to 0.01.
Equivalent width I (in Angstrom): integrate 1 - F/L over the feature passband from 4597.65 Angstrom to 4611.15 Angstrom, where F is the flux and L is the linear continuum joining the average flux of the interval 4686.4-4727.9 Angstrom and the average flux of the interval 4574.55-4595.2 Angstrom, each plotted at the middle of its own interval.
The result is -0.65 Angstrom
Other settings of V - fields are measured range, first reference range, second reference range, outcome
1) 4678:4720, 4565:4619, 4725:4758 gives 0.93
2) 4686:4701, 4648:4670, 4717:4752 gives 0.27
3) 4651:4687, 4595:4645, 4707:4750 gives 0.91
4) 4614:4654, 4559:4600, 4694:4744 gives 0.44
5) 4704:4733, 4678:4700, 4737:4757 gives 0.21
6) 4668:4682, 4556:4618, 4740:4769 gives 0.41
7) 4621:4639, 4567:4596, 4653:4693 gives -0.10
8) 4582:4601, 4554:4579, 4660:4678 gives 0.77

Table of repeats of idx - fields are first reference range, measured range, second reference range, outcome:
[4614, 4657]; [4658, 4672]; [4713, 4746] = 0.0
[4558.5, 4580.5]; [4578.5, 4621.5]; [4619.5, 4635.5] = 0.5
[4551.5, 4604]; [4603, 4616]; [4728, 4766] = -0.7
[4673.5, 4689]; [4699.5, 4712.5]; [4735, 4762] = 0.4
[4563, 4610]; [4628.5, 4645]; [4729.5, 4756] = 0.2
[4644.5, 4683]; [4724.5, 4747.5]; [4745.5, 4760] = 0.4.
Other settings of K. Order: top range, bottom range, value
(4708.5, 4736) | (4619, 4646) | 1.00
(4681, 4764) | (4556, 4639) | 0.98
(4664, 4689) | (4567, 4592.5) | 0.97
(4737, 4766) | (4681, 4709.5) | 1.03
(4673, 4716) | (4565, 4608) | 0.98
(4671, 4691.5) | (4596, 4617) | 0.96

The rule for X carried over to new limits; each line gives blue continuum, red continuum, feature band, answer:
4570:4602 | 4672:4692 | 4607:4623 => -0.03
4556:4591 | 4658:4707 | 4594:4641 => -0.01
